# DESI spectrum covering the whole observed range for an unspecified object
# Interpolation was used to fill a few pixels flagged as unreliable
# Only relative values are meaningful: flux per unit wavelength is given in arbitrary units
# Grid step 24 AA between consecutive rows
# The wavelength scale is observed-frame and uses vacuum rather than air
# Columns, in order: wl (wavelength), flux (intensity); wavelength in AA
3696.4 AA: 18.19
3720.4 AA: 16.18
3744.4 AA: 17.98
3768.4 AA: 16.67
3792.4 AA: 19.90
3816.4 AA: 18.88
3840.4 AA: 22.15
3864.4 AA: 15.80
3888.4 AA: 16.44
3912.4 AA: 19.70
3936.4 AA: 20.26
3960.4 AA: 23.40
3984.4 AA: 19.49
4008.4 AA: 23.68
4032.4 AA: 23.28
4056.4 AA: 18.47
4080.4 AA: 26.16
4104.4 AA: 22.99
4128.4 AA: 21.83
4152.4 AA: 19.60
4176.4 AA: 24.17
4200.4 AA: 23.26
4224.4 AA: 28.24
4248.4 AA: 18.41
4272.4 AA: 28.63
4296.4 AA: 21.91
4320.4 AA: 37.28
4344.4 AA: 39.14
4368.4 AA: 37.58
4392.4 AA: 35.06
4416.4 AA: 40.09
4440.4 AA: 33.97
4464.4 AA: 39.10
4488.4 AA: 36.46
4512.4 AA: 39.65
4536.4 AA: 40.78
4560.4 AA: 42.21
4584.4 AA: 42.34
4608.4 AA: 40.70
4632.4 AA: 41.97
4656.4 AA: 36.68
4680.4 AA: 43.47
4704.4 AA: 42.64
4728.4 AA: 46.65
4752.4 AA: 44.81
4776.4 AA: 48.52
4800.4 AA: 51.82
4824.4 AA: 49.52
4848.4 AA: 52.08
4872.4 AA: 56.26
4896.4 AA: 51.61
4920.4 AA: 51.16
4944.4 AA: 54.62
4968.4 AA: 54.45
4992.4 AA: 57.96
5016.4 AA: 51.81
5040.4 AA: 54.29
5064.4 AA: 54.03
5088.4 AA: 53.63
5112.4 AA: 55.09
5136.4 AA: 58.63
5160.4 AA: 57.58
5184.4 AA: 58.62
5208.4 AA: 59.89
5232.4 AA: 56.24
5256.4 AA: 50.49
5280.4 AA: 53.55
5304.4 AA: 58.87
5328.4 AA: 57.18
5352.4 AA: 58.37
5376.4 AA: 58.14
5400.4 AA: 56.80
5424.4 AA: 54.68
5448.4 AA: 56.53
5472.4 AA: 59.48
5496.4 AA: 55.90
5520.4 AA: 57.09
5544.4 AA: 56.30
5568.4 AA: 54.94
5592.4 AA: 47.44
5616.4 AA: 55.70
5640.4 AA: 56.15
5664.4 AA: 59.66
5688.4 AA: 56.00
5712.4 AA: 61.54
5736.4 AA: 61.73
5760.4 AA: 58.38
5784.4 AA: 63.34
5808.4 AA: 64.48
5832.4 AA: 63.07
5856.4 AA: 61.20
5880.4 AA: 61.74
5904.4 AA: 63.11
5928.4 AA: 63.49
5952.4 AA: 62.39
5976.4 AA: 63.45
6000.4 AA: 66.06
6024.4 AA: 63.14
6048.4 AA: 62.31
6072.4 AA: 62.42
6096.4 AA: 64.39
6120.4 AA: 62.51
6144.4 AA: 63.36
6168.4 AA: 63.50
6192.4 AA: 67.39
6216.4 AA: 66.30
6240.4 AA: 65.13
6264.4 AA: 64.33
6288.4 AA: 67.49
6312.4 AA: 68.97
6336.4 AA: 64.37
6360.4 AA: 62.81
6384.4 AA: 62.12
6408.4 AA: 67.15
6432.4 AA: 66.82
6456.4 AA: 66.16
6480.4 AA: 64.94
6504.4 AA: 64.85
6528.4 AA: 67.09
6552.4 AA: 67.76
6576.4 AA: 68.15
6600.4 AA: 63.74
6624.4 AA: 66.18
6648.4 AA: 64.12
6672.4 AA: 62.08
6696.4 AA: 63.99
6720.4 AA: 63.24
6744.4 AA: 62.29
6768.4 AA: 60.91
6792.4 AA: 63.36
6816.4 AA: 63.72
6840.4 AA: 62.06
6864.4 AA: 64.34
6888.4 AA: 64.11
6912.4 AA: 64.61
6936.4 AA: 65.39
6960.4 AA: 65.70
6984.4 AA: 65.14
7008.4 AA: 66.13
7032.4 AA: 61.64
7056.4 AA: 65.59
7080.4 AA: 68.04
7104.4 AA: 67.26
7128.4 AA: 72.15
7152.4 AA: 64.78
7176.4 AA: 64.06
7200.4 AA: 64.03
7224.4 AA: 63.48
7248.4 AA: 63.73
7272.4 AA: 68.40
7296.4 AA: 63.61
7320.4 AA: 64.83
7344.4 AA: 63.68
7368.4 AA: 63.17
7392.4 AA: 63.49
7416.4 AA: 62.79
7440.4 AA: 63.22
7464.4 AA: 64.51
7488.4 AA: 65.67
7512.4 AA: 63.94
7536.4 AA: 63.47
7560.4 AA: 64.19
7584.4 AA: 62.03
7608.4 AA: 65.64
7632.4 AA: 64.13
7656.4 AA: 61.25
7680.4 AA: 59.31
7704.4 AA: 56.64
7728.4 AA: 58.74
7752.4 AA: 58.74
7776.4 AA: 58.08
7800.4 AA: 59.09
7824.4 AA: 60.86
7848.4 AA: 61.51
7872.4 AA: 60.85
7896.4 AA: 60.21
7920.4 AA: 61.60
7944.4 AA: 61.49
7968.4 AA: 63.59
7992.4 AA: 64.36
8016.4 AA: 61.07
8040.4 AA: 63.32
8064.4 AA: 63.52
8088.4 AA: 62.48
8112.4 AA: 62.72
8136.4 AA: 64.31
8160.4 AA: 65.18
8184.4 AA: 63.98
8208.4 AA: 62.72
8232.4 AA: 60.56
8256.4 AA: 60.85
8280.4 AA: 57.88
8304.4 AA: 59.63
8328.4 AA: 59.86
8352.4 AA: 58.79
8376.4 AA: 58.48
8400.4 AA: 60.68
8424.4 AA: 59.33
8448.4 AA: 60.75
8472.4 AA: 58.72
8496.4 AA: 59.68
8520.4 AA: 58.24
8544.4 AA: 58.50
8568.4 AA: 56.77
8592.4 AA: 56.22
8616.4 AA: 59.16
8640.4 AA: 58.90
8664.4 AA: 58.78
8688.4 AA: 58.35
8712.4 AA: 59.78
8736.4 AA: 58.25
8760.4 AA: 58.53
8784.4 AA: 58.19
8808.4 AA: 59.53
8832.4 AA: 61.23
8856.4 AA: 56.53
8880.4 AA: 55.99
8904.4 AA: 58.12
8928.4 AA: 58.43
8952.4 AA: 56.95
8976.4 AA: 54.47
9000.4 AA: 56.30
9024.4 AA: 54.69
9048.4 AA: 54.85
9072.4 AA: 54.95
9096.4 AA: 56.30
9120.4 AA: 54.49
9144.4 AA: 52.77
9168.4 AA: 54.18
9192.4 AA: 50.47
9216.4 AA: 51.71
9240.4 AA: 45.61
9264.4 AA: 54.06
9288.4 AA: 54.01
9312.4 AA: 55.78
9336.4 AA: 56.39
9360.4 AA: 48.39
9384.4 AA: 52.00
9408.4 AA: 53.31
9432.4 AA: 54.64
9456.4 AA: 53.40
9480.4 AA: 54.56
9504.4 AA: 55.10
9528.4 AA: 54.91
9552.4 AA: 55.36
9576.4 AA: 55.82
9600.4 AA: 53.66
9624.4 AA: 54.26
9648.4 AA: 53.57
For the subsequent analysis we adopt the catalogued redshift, 0.081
